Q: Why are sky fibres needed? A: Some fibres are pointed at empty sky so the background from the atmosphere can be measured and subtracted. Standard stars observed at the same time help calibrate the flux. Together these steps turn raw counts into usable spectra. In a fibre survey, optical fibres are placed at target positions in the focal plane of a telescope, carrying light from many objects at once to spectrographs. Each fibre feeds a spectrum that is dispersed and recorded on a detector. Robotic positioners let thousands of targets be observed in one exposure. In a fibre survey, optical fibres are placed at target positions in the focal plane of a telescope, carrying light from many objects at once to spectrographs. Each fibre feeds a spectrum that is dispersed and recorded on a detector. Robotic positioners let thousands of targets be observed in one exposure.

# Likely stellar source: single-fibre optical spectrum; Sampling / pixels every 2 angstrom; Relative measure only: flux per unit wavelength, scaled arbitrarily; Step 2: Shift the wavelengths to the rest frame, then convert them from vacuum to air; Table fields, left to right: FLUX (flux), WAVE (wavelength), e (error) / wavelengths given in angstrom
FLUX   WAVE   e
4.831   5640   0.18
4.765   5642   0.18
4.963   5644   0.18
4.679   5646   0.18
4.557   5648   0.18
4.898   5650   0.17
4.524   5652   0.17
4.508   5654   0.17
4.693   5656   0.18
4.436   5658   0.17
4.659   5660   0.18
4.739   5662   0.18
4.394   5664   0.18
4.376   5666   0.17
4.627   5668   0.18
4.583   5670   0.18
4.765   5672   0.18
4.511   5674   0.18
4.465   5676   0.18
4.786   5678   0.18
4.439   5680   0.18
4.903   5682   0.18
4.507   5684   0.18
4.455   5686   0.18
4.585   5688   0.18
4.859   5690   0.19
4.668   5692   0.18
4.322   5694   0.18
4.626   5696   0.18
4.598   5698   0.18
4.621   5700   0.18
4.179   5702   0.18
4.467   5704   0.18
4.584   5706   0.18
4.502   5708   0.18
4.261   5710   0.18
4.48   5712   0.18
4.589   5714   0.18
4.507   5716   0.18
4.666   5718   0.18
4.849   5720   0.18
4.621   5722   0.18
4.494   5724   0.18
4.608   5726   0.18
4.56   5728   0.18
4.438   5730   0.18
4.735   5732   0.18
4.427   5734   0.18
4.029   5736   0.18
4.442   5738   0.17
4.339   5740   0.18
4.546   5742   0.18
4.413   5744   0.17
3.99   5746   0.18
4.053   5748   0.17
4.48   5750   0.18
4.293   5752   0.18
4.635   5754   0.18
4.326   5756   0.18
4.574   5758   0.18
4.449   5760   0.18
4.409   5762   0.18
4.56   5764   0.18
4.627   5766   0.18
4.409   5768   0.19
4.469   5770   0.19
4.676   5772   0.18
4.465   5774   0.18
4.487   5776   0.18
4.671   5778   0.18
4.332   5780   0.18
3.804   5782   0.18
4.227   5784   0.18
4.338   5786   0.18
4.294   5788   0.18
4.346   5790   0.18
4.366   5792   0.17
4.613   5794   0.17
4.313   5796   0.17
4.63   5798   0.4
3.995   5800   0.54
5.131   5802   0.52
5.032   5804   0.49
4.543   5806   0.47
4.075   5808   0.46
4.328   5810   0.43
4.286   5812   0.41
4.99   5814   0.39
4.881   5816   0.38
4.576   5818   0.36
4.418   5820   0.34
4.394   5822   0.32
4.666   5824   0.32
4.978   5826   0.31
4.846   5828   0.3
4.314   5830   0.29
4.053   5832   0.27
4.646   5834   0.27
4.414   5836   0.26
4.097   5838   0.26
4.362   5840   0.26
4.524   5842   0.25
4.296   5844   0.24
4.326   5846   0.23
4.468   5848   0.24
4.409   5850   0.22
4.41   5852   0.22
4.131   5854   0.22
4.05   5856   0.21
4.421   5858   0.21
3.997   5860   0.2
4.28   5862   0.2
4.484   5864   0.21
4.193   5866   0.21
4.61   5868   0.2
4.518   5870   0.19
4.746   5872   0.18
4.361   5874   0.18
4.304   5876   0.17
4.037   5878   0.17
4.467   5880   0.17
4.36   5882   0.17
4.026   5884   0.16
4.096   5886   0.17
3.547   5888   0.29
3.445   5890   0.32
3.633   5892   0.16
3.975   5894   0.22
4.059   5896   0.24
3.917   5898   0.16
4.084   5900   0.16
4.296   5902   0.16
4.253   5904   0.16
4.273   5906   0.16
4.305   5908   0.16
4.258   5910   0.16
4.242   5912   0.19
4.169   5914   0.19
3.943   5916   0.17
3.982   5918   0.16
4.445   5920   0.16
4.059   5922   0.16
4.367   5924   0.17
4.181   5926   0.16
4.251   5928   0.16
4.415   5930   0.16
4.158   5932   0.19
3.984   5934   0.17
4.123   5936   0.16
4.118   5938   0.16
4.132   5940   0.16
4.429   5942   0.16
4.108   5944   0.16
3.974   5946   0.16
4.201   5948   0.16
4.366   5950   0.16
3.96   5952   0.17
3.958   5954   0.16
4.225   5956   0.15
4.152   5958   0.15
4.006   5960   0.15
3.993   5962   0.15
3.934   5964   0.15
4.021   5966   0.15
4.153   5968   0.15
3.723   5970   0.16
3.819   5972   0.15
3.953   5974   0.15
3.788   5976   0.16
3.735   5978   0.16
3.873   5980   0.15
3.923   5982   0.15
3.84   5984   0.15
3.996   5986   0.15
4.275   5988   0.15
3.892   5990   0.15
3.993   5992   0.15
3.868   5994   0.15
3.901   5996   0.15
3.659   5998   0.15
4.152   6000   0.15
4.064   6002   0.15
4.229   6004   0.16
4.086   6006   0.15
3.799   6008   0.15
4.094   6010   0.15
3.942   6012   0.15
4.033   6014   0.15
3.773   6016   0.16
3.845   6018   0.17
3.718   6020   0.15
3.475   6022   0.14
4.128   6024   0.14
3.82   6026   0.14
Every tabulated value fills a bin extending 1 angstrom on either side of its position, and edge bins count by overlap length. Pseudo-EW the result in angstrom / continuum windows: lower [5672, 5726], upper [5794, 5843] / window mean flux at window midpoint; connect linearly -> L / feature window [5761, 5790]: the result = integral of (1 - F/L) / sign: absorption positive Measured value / 0.8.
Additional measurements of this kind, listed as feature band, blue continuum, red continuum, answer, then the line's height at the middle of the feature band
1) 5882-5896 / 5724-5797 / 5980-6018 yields 1.09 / 4.17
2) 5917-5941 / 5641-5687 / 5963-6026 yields -0.73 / 4.06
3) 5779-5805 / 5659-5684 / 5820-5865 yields 0.20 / 4.45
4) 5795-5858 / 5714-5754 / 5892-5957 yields -2.34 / 4.31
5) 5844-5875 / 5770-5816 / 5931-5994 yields -0.50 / 4.29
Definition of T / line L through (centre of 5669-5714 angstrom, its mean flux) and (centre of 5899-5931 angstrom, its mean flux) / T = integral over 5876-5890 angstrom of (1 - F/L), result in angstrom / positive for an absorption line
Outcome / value 0.7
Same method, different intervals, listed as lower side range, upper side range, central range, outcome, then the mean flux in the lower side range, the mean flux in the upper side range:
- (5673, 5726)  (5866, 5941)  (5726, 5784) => 0.5 angstrom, 4.56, 4.17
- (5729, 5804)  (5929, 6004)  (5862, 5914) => 0.0 angstrom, 4.42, 4.03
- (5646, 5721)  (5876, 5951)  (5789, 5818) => -1.3 angstrom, 4.57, 4.13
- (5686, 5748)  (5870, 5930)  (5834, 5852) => -0.5 angstrom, 4.49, 4.15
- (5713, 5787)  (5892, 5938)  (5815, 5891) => -1.4 angstrom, 4.45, 4.16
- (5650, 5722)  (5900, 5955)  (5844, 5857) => 0.0 angstrom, 4.57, 4.18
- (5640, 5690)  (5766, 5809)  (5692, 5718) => 0.4 angstrom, 4.63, 4.44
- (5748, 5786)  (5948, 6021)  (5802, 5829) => -1.9 angstrom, 4.43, 3.97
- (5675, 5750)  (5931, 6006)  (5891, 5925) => 0.0 angstrom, 4.5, 4.02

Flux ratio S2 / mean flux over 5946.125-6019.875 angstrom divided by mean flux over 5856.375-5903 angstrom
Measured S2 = 1.0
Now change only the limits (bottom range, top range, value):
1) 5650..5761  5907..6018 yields 0.90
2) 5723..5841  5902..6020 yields 0.91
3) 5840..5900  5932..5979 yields 0.96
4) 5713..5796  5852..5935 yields 0.94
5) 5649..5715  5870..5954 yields 0.91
